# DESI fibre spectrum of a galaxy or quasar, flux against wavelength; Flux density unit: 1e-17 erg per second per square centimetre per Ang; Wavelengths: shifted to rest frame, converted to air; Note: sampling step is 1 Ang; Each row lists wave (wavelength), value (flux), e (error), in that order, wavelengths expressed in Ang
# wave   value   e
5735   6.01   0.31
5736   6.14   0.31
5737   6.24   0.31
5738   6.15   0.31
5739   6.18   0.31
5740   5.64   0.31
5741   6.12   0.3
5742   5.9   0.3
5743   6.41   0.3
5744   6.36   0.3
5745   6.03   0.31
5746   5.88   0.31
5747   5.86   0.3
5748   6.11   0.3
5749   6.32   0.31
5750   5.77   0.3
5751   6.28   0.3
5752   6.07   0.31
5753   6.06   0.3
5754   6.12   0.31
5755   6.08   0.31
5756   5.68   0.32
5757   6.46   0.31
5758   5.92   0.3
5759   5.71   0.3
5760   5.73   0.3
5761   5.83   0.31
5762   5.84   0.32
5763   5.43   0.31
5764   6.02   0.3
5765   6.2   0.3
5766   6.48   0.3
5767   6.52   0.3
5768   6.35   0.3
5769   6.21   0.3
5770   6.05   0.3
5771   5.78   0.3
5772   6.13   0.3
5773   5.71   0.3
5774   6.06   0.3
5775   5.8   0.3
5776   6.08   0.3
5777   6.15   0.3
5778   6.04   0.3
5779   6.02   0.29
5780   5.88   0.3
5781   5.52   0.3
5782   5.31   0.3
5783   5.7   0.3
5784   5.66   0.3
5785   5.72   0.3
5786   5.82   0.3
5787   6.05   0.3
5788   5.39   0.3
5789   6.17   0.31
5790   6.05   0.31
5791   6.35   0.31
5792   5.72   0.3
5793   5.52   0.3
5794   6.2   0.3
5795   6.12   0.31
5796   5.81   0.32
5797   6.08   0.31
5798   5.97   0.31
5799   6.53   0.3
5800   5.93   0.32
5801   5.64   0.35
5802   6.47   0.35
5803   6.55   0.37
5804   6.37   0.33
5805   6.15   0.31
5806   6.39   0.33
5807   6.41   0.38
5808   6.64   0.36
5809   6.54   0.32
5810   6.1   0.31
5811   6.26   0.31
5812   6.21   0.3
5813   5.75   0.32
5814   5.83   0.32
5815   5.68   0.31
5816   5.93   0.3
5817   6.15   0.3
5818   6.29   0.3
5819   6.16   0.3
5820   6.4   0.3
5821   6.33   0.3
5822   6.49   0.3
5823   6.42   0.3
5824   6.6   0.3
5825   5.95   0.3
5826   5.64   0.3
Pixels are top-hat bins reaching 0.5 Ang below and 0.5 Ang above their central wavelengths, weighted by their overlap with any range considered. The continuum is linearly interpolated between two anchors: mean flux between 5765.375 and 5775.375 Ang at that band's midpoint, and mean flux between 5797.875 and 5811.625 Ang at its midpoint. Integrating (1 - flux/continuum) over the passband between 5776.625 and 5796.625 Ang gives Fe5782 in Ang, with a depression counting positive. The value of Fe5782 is 1.09 Ang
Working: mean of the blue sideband 6.11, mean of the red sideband 6.29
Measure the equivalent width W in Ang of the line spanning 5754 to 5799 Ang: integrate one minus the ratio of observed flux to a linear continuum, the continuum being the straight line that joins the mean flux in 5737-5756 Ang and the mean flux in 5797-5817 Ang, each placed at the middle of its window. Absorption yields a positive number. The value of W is 1.27 Ang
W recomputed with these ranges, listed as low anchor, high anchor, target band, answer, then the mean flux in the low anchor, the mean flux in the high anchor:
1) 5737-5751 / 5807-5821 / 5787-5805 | 0.26 Ang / 6.07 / 6.17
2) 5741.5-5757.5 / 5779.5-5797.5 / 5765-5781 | -0.36 Ang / 6.09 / 5.84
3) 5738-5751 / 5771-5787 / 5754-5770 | -0.22 Ang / 6.06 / 5.84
